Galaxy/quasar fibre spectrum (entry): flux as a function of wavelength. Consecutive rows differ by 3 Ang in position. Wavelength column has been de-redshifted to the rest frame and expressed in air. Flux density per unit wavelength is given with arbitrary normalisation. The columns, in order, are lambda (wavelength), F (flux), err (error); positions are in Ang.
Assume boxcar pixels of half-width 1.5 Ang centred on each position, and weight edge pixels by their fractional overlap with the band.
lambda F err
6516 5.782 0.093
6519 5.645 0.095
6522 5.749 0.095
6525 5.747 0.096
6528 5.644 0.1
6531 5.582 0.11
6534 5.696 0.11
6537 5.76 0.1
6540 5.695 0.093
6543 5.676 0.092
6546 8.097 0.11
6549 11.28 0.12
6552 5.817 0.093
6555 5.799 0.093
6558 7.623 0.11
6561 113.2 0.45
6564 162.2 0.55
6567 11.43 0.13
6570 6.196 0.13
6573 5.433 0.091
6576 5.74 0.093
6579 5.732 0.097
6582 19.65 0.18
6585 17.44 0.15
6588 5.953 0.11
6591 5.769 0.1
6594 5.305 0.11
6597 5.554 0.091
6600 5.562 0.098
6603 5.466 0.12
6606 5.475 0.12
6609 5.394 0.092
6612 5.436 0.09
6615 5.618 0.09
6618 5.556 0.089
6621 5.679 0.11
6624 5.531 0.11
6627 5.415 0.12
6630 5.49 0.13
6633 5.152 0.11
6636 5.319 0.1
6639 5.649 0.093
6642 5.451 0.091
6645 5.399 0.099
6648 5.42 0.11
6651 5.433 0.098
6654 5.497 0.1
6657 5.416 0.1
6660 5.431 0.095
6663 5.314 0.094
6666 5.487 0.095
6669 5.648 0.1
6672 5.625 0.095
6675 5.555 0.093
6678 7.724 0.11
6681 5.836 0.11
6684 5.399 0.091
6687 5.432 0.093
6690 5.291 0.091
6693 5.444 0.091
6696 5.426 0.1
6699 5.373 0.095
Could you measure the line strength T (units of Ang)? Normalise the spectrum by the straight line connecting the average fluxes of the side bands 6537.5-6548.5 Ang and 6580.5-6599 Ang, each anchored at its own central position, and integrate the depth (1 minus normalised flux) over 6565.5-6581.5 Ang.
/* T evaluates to 2.0 Ang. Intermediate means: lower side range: 6.86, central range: 7.7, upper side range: 9.83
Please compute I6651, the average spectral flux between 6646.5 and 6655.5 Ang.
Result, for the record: 5.45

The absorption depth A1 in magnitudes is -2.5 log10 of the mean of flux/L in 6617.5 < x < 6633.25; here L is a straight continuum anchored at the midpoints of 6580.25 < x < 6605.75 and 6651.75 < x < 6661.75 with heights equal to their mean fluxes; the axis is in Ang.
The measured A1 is 0.27 mag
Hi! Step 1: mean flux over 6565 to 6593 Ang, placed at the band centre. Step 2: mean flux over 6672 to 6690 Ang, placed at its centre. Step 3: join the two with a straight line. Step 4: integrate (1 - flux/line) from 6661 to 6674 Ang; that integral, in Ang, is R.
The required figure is 2.3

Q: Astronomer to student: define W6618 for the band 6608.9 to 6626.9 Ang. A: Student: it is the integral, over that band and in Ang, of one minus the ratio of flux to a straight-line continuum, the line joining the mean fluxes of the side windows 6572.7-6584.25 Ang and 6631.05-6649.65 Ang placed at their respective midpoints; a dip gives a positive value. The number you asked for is 3.9 Ang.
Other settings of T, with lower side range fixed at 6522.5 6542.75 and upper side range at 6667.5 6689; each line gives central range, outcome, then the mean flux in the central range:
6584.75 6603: -3.1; 6.75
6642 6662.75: 1.5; 5.43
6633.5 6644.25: 0.7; 5.44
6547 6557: -3.4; 7.65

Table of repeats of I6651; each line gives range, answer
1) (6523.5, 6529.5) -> 5.7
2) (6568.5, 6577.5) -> 5.79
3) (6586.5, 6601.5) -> 5.63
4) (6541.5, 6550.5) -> 8.35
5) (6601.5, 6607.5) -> 5.47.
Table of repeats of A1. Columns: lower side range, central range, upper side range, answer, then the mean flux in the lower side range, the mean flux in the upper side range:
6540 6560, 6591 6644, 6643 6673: 0.28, 9.9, 5.46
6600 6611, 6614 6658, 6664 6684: 0.04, 5.46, 5.92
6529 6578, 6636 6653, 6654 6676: 0.50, 22.8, 5.5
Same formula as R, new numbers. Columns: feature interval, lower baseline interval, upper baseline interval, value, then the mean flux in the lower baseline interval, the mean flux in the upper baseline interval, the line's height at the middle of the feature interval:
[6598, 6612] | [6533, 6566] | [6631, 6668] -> 9.4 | 30.7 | 5.42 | 16.7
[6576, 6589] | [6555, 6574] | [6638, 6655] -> 9.1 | 48.6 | 5.47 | 39.2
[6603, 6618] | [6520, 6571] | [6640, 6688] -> 8.7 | 22.2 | 5.63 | 13.1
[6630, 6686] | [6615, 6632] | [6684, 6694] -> -1.4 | 5.53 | 5.39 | 5.46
